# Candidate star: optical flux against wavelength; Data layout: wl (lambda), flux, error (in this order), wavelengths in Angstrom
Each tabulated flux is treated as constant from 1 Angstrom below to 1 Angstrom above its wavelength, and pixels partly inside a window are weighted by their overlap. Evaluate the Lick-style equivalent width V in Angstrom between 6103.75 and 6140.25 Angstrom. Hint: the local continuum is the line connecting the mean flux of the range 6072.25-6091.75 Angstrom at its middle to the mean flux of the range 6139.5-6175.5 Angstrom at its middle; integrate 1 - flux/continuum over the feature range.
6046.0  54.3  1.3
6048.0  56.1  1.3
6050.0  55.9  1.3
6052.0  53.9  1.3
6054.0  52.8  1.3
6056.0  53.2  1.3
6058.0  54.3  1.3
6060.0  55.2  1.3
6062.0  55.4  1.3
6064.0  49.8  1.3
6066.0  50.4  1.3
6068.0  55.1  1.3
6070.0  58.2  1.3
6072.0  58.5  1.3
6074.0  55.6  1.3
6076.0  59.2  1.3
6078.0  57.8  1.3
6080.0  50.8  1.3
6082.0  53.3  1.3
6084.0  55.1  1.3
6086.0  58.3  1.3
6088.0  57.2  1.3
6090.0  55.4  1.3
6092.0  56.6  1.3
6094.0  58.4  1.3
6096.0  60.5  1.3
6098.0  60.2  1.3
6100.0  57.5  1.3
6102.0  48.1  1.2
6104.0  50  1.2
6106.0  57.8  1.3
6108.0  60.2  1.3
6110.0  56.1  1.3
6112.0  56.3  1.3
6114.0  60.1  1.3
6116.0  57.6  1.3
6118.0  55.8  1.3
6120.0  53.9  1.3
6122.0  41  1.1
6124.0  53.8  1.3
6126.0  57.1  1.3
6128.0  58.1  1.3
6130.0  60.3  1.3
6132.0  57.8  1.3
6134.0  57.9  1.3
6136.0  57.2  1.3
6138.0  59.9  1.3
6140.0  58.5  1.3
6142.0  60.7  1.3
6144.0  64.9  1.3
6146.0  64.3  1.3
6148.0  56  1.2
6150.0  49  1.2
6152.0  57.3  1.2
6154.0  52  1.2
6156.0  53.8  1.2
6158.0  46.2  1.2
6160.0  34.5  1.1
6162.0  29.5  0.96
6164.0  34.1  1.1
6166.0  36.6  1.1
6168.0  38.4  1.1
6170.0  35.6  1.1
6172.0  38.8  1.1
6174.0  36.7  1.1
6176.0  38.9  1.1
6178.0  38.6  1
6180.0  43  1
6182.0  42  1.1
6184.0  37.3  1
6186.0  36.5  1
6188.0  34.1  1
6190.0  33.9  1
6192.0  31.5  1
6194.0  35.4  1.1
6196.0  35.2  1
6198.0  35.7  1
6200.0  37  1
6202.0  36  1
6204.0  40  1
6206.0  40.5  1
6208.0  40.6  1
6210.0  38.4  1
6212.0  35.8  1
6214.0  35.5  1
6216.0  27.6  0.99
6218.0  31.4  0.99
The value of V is -3.80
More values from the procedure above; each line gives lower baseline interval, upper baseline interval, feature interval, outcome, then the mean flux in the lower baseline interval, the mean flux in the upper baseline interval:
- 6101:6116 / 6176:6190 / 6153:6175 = 1.62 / 55.7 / 38.3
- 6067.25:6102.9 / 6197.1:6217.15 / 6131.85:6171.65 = -3.40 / 56.5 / 36.7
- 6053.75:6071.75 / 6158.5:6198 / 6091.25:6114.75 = -4.36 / 54.1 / 36.5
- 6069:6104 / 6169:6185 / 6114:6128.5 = -1.33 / 56.3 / 38.9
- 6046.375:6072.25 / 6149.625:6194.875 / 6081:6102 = -2.78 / 54.4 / 39.6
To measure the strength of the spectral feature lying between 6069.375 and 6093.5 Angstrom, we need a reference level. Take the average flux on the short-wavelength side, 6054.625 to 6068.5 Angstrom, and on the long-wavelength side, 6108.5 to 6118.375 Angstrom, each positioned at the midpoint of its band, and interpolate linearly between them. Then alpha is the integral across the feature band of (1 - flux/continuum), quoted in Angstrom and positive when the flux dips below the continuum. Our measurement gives -0.7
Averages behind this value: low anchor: 53.3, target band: 56.3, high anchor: 57.4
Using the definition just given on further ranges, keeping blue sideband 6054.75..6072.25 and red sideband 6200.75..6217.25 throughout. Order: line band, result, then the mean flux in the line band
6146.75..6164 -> -1.39 Angstrom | 46.8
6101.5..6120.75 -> -2.90 Angstrom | 55.8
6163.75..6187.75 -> 1.57 Angstrom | 38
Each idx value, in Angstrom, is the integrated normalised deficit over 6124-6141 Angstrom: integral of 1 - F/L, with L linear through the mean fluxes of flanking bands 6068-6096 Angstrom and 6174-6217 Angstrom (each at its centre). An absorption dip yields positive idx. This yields -3.7 Angstrom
